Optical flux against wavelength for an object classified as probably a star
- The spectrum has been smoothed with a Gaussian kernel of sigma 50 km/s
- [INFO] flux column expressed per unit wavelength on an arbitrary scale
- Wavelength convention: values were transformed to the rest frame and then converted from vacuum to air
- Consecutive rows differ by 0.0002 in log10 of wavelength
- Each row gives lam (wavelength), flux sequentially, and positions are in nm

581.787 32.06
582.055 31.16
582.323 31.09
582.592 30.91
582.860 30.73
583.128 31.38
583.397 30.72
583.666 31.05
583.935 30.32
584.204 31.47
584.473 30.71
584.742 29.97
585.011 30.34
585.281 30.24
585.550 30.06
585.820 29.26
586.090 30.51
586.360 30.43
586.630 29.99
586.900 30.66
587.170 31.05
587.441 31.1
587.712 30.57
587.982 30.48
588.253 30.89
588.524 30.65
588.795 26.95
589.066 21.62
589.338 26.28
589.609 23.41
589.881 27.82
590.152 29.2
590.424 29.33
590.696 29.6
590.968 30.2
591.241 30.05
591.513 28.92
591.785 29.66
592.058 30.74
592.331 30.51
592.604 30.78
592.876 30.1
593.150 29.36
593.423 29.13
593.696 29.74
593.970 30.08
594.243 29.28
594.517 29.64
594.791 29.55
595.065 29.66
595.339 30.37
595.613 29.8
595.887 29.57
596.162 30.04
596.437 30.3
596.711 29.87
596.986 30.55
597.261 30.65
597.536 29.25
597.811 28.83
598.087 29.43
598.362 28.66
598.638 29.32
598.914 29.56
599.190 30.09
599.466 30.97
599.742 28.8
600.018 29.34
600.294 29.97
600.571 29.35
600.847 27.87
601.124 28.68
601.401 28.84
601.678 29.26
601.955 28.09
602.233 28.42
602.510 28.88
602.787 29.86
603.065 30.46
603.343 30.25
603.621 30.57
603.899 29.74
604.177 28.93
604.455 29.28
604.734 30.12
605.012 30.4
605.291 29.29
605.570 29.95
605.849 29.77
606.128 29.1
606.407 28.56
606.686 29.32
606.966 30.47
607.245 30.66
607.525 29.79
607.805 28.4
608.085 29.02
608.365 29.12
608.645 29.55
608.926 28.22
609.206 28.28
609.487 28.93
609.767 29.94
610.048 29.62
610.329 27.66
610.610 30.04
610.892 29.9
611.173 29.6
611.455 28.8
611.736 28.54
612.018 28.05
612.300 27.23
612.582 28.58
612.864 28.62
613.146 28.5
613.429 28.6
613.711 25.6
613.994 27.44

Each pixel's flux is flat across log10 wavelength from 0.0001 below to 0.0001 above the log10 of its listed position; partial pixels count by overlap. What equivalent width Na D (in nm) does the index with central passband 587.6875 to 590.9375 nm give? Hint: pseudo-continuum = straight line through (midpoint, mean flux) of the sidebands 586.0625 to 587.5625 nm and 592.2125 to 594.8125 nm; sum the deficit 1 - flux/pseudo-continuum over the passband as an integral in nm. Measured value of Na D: 0.24 nm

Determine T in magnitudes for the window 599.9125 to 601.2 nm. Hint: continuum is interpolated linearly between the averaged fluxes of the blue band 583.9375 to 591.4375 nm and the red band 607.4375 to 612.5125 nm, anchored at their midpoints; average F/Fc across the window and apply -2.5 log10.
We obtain 0.00 mag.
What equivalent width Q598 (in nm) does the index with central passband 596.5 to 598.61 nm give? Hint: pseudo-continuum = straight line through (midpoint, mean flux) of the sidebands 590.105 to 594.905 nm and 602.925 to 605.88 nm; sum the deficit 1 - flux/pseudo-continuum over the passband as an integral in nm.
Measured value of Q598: 0.01 nm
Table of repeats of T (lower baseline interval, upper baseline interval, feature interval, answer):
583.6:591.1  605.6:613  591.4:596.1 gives -0.02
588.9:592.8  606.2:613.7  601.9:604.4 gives -0.03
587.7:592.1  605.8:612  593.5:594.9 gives -0.04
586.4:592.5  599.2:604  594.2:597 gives -0.02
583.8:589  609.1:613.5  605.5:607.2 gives -0.02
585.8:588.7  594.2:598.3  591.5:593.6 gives 0.00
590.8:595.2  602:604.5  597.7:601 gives 0.01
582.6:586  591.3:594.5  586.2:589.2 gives 0.03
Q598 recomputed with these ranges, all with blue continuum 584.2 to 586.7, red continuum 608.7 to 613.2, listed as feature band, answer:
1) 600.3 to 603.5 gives 0.02 nm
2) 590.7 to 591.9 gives 0.01 nm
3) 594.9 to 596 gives -0.01 nm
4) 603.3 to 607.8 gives -0.09 nm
